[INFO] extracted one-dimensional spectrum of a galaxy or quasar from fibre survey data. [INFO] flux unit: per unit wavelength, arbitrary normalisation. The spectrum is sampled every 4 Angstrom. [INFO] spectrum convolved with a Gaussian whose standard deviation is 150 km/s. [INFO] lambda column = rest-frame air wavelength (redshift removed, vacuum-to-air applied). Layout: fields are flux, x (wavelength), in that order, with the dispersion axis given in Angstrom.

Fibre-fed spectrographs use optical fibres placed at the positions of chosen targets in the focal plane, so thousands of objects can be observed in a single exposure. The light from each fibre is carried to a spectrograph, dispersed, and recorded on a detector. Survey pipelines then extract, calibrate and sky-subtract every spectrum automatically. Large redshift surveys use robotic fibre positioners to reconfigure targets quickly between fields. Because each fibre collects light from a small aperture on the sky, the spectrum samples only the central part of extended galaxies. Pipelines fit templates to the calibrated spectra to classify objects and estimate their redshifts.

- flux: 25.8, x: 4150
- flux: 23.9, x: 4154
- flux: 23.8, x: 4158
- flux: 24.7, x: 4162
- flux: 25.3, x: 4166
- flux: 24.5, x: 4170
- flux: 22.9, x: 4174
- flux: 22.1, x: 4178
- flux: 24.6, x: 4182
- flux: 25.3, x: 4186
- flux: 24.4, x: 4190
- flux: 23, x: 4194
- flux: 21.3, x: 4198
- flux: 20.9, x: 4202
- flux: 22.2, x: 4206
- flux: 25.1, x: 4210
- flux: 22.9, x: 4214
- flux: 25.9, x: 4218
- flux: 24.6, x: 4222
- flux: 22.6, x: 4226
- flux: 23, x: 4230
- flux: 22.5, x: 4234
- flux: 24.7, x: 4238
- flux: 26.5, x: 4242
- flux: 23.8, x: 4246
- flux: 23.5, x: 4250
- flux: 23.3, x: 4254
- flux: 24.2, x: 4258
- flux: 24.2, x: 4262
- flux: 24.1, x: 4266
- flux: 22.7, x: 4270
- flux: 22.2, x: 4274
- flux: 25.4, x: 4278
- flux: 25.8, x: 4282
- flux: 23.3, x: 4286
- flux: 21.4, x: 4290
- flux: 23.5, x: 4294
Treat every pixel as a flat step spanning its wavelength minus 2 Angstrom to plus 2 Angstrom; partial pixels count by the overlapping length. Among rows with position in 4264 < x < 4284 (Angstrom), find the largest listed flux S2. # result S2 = 25.8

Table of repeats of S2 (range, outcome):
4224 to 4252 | 26.5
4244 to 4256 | 23.8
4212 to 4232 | 25.9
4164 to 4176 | 25.3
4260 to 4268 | 24.2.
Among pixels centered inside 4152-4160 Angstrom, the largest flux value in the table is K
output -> 23.9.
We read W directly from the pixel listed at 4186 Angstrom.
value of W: 25.3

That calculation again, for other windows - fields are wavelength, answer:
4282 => 25.8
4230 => 23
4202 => 20.9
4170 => 24.5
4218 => 25.9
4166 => 25.3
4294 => 23.5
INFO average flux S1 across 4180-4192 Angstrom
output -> 24.8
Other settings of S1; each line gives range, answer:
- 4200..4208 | 21.5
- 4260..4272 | 23.7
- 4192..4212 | 22.5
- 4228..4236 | 22.8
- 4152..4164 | 24.1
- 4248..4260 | 23.7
